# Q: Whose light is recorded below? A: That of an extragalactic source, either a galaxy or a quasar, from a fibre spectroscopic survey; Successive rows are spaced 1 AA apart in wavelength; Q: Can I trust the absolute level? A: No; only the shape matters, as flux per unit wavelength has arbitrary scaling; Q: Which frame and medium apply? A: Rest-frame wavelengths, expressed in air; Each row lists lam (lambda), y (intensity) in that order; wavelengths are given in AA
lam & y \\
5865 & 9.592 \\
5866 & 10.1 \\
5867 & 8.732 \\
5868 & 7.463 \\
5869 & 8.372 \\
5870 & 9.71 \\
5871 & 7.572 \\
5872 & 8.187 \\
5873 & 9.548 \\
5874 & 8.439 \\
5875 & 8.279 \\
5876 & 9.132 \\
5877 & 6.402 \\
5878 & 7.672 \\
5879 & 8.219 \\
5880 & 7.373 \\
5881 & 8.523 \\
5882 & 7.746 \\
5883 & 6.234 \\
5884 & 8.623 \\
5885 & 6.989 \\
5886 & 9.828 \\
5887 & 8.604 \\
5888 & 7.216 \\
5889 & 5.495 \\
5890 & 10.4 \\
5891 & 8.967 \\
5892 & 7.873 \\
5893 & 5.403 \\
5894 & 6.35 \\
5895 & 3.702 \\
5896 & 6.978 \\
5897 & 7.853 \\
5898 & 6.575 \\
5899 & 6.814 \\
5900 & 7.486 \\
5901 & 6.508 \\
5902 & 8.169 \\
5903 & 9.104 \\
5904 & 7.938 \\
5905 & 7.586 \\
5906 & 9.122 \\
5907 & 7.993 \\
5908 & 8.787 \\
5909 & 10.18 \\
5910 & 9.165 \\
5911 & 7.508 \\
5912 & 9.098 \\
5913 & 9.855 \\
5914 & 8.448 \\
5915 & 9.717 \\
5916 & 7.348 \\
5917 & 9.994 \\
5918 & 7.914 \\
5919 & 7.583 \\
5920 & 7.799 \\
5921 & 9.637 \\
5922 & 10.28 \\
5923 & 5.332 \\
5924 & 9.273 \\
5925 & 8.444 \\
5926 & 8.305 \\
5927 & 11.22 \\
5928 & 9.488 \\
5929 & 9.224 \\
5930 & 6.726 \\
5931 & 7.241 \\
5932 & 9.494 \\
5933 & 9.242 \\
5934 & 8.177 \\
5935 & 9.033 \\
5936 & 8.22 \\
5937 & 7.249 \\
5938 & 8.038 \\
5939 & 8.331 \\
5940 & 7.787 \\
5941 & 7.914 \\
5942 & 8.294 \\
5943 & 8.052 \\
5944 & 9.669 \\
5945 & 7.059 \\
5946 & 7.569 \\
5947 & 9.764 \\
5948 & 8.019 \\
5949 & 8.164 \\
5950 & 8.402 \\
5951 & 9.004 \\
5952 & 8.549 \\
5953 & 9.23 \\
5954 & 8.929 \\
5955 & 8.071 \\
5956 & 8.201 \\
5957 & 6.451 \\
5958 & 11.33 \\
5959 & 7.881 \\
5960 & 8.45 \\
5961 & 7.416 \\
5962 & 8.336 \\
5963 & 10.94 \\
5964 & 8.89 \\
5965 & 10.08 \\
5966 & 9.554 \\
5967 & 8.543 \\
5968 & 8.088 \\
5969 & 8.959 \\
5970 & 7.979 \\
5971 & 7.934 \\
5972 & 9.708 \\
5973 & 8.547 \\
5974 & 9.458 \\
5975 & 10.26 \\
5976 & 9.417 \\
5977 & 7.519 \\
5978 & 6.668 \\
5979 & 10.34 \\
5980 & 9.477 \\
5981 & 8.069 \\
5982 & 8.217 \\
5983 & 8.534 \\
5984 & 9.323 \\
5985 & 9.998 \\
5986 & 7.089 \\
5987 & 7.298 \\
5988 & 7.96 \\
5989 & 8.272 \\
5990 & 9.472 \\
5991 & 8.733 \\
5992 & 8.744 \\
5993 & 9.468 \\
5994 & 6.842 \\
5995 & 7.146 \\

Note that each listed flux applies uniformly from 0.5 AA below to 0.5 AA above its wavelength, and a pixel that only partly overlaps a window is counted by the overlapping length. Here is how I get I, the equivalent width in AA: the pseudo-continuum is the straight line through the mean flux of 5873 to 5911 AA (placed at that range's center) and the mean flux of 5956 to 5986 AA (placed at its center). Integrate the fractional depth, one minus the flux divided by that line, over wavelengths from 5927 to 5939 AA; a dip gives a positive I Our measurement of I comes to -0.3 AA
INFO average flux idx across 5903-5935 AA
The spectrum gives 8.66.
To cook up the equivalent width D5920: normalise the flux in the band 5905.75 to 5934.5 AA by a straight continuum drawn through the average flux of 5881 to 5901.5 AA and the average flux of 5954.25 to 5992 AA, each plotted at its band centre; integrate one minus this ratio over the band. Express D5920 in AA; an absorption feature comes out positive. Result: -3.4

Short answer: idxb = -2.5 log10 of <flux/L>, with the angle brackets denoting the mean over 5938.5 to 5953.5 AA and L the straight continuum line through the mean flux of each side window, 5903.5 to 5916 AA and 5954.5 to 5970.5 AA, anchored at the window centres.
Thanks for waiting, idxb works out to 0.04 mag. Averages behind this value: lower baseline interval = 8.73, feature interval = 8.39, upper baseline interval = 8.7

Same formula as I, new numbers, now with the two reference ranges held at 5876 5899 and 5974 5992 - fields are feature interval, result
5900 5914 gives -1.5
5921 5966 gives -2.3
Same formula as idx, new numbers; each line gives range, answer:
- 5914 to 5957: 8.45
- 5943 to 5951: 8.4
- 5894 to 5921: 8.05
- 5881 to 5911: 7.72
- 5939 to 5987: 8.62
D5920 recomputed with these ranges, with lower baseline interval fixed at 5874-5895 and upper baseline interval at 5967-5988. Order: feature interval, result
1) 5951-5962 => -0.08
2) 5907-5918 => -1.31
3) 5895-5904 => 0.67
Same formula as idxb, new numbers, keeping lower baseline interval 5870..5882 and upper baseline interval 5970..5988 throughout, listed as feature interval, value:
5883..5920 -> 0.05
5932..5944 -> 0.02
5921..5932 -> -0.03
